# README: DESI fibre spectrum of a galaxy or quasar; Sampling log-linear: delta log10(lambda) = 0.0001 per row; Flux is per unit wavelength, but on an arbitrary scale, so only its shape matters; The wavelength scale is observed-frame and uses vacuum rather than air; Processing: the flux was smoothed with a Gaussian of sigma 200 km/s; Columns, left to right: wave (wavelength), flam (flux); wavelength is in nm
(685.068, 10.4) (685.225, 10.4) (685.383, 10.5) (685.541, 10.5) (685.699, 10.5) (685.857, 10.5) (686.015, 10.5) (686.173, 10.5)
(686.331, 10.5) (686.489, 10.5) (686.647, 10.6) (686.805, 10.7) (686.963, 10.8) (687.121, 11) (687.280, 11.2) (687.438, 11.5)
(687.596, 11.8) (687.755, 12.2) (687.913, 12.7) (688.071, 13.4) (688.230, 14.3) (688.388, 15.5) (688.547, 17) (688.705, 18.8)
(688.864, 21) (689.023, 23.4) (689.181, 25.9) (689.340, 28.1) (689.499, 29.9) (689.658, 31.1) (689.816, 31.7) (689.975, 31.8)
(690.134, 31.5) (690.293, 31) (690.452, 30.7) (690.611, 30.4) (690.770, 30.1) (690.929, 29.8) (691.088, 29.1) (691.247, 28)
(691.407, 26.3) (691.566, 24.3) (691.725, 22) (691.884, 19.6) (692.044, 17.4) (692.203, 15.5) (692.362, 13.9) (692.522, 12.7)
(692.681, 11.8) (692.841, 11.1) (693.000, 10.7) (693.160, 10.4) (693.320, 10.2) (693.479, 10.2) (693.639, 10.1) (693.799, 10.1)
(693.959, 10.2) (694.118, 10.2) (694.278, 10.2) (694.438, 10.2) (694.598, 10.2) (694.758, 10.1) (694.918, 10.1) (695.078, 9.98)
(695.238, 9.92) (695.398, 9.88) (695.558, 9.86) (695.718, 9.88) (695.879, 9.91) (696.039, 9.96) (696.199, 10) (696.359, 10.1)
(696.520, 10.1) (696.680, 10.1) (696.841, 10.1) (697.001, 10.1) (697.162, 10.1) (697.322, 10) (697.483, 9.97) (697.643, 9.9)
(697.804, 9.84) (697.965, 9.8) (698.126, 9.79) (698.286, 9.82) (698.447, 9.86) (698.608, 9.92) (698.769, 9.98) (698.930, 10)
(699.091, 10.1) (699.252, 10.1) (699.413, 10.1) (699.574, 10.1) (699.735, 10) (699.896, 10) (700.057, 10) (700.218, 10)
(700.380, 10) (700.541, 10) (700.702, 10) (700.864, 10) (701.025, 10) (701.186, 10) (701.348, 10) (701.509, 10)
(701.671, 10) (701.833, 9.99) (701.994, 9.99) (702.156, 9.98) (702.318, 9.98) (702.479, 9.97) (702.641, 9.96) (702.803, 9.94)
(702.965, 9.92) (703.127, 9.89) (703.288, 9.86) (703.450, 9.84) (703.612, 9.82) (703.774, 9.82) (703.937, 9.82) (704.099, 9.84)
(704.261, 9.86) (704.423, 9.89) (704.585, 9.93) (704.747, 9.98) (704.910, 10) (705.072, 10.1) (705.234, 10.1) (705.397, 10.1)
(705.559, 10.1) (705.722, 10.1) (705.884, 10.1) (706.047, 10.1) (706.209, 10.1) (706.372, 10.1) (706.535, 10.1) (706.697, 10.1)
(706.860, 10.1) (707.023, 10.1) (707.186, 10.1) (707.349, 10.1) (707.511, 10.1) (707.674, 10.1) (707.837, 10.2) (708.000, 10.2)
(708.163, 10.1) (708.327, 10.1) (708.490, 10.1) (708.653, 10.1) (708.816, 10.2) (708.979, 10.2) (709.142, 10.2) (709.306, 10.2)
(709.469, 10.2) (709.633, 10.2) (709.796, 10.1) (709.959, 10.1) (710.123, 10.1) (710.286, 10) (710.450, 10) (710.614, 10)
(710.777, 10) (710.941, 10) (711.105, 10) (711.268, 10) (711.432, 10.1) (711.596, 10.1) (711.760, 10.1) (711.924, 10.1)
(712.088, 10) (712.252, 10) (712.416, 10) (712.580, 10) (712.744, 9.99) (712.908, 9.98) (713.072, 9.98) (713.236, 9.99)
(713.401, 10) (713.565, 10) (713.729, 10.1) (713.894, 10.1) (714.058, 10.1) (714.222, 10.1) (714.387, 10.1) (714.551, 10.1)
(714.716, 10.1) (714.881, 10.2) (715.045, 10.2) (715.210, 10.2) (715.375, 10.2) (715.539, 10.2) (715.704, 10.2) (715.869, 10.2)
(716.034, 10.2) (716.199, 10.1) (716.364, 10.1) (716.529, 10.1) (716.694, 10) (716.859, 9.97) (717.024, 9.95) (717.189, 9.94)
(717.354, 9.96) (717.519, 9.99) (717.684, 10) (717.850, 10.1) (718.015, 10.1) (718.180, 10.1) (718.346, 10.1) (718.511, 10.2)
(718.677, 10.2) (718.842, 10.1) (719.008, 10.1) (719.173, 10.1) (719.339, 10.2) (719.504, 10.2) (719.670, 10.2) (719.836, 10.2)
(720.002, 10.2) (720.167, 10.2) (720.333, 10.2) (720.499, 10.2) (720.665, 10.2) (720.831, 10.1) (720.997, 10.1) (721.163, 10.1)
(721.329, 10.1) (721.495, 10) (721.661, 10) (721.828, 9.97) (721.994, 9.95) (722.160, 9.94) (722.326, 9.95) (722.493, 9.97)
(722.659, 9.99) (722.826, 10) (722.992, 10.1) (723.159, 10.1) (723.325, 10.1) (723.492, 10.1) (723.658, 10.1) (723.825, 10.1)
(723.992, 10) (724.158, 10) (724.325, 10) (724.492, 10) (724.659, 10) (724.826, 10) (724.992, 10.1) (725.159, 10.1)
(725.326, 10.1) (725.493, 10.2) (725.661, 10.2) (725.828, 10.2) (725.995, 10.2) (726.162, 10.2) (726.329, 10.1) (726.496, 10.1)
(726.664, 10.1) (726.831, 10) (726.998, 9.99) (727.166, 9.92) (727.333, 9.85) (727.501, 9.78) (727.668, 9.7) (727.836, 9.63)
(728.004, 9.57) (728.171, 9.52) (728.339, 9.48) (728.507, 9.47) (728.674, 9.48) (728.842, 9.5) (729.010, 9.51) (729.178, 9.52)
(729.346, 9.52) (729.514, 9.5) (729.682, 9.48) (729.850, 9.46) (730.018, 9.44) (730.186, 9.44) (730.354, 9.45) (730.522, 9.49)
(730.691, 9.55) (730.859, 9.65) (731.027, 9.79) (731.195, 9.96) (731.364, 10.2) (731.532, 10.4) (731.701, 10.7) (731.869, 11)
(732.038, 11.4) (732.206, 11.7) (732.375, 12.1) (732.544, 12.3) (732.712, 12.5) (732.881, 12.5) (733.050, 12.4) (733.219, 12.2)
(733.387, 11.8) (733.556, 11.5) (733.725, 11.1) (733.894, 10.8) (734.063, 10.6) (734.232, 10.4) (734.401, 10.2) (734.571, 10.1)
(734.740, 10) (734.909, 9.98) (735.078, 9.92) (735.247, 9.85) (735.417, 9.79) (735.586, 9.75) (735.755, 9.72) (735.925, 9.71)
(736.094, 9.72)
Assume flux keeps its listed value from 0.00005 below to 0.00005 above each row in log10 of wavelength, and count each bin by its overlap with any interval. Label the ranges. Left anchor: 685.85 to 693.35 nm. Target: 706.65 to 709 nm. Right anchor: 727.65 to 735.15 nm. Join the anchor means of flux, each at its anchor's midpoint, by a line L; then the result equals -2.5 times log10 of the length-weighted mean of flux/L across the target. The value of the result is 0.44 mag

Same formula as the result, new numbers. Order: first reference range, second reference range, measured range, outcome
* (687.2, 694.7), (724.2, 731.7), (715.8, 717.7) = 0.243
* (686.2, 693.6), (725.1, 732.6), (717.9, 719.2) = 0.220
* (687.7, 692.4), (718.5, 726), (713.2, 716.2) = 0.294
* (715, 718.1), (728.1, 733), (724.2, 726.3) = 0.007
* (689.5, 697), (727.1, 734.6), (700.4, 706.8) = 0.434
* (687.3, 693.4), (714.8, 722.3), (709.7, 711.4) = 0.294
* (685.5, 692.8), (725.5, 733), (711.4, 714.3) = 0.348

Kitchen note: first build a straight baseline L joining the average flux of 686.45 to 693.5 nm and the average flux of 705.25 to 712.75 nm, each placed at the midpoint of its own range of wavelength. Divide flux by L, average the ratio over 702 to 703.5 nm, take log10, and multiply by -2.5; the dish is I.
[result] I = 0.31 mag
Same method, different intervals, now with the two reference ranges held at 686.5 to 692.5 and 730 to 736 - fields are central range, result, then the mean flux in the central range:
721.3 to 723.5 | 0.295 mag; 10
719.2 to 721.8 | 0.318 mag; 10.1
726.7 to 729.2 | 0.217 mag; 9.67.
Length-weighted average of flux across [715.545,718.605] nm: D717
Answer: 10.1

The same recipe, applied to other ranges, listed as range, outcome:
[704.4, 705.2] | 10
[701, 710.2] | 10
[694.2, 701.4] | 10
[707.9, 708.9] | 10.1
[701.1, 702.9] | 9.98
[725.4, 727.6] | 10.1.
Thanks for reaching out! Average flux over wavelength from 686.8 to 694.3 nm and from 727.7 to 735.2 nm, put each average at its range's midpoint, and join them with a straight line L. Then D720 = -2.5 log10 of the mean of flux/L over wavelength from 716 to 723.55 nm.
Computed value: 0.26 mag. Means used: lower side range 18.9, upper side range 10.4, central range 10.1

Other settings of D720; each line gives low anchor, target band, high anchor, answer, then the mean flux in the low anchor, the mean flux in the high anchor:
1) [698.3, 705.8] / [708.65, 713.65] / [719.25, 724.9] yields -0.005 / 9.97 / 10.1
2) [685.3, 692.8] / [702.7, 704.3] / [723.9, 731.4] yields 0.493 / 19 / 9.81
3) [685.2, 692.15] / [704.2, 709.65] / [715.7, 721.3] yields 0.330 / 19.4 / 10.1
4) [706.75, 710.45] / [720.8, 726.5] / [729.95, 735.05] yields 0.048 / 10.1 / 10.8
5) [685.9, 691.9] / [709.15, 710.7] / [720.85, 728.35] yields 0.378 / 20.5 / 10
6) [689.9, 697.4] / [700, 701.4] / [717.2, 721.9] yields 0.368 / 15.5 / 10.1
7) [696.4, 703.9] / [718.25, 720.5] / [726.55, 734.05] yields 0.003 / 9.97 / 10.3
